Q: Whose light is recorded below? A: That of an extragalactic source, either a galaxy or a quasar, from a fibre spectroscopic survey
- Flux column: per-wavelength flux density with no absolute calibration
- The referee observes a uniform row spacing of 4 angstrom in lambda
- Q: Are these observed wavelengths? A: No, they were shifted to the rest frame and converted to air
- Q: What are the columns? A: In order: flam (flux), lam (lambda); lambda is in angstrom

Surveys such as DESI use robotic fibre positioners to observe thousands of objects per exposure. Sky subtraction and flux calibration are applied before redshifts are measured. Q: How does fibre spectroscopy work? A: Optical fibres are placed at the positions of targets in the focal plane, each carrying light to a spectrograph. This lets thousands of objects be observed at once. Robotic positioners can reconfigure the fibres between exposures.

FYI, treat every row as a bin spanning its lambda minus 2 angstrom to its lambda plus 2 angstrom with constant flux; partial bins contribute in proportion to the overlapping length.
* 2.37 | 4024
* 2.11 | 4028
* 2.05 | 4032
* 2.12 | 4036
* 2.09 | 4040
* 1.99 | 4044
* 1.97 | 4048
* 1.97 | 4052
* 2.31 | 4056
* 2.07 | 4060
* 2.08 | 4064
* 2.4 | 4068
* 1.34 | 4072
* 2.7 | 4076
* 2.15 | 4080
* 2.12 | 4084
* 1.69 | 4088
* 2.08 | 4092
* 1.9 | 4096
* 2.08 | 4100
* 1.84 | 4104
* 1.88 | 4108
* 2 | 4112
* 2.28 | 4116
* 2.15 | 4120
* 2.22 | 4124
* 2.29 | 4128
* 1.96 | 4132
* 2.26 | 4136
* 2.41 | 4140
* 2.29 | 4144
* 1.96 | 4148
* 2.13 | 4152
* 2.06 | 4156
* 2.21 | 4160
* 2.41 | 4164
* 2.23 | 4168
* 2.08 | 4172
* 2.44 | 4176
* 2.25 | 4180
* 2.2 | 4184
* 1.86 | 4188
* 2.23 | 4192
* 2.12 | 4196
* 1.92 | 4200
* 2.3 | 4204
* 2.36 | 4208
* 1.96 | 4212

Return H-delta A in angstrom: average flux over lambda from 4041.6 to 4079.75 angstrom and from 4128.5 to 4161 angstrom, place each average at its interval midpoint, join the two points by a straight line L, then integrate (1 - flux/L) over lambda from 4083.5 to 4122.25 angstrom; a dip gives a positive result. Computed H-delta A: 2.4 angstrom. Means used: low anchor 2.09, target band 2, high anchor 2.16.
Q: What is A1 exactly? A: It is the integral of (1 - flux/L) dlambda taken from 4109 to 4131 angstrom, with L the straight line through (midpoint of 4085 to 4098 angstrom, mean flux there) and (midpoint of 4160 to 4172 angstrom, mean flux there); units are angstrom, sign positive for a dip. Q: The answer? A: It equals -1.3 angstrom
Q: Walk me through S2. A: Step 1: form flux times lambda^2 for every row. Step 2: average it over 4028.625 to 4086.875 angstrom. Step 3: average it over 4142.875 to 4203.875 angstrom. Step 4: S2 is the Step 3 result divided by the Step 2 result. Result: 1.09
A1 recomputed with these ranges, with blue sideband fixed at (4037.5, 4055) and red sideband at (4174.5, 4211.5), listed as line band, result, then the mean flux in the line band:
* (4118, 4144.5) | -1.38 angstrom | 2.22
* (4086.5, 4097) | 0.88 angstrom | 1.9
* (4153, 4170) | -0.63 angstrom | 2.22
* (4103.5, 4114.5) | 0.82 angstrom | 1.93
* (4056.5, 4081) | -1.02 angstrom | 2.13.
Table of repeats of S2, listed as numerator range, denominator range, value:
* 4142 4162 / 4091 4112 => 1.12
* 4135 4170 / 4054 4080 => 1.07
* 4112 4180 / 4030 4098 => 1.11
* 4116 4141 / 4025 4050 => 1.12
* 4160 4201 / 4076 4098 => 1.11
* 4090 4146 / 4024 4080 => 1.04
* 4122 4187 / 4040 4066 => 1.12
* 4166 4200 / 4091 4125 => 1.10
